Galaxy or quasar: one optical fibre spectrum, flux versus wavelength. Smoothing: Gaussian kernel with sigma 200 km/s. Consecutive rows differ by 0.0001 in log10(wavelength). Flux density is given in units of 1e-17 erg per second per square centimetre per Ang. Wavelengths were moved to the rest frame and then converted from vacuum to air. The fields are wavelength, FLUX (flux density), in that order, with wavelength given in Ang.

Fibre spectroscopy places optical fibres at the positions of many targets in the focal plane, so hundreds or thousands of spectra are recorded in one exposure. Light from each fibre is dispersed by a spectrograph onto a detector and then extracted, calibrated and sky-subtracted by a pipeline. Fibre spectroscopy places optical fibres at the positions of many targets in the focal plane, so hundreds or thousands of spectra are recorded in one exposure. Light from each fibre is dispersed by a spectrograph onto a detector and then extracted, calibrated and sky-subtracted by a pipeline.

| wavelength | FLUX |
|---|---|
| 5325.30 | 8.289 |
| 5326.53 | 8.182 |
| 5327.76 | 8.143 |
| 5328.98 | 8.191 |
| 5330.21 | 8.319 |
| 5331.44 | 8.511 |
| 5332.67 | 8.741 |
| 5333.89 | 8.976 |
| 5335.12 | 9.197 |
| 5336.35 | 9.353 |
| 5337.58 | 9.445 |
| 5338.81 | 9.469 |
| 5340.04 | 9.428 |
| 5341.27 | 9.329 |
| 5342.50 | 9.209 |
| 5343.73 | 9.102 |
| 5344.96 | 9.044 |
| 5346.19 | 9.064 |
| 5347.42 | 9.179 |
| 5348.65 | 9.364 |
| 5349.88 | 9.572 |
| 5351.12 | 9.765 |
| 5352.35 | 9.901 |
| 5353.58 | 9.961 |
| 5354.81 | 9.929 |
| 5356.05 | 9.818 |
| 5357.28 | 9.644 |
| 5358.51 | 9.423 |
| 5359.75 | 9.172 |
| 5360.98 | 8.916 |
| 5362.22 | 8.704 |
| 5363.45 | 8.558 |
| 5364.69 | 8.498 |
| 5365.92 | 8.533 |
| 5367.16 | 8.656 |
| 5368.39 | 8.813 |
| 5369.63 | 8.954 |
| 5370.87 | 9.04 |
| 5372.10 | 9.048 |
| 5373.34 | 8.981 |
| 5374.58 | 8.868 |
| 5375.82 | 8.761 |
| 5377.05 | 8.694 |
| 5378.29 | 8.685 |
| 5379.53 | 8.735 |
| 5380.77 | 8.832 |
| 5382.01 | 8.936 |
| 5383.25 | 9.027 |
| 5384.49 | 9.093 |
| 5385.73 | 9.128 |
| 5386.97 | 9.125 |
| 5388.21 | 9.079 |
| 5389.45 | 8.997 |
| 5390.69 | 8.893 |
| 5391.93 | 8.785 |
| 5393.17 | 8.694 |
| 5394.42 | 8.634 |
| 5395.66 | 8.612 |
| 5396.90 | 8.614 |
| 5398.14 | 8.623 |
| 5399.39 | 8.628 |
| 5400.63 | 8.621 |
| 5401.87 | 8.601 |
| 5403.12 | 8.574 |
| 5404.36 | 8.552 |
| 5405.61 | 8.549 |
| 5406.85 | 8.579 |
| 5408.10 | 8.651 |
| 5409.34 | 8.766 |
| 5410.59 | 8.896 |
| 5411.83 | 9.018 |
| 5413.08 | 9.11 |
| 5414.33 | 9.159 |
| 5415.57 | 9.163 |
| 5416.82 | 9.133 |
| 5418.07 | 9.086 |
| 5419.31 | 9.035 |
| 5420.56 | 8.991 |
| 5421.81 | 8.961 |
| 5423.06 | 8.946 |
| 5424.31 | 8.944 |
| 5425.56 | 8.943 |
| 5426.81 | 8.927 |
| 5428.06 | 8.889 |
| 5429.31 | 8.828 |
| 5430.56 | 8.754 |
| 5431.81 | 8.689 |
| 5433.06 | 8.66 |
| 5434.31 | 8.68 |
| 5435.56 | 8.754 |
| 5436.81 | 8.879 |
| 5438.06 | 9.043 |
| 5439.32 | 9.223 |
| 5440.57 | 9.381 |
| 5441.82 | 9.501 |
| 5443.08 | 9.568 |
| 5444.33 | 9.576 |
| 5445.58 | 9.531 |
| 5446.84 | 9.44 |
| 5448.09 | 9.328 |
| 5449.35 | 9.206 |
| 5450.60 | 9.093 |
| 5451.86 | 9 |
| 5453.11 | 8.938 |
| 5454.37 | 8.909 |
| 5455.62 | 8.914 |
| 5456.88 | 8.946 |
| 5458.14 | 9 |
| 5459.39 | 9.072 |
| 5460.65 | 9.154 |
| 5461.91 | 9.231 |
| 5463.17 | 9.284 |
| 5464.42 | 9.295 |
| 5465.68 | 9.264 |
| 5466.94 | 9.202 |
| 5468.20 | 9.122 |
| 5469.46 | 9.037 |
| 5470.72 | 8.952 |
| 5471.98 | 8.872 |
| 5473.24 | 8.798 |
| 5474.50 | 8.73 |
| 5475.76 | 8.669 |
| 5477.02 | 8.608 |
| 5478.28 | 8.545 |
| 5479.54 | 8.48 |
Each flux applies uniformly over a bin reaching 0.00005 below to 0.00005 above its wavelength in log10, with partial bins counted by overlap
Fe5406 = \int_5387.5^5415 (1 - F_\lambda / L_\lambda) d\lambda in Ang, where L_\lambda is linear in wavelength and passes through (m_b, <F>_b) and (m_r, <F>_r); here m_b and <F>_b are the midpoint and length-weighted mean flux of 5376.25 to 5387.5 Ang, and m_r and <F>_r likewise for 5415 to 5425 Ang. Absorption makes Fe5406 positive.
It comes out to 0.7 Ang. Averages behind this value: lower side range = 8.91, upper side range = 9.03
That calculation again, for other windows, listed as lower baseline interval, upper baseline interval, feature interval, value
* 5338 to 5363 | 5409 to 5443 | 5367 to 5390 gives 0.79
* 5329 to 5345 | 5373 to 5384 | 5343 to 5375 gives -0.85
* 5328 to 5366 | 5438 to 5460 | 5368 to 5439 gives 2.60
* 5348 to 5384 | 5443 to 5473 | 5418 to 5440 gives 0.57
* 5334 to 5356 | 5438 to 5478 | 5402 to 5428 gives 0.96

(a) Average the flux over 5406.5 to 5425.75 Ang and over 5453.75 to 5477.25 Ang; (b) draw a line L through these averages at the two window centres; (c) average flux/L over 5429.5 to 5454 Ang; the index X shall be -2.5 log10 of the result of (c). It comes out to -0.015 mag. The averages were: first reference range 8.97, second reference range 9.01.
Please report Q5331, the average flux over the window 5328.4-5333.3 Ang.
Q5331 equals 8.45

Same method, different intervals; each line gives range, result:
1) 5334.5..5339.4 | 9.36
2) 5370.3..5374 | 9.02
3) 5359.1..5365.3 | 8.76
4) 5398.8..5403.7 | 8.61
